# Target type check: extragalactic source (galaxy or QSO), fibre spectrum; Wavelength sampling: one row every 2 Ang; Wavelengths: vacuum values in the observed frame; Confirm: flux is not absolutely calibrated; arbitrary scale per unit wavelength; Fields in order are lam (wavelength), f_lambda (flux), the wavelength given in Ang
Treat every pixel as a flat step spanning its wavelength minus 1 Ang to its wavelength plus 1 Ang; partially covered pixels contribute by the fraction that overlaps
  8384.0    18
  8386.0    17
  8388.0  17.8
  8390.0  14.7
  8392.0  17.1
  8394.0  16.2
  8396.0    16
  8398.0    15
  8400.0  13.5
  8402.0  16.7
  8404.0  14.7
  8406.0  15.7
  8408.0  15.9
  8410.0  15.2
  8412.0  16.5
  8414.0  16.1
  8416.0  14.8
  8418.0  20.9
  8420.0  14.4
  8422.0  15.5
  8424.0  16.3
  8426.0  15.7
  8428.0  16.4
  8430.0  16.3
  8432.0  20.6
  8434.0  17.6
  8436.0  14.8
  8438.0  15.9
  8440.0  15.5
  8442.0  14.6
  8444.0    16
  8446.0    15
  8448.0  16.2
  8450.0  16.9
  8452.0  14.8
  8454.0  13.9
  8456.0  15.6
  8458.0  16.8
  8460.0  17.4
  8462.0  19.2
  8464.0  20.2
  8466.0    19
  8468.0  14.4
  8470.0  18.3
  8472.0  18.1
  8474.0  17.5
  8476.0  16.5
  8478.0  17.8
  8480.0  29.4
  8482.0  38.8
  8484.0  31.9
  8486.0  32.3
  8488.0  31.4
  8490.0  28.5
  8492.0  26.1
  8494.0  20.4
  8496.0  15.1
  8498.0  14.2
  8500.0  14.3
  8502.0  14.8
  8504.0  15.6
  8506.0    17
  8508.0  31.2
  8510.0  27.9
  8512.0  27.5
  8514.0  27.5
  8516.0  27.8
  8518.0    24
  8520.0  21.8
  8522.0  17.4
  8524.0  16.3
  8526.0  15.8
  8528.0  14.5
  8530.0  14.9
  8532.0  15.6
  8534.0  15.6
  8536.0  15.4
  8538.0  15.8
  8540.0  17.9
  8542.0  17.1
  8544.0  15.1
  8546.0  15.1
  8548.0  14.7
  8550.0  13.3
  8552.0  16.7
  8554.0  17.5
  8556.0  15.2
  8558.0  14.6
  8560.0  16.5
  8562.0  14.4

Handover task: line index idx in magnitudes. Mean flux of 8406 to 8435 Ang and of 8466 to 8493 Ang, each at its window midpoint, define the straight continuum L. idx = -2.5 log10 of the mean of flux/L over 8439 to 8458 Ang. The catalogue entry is 0.295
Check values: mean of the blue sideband 16.6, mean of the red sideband 24.5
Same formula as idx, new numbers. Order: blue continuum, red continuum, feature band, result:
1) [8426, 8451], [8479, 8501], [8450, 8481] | 0.187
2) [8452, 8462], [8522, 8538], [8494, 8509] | -0.121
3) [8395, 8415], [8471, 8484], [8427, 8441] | 0.125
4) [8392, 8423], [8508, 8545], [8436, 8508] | -0.090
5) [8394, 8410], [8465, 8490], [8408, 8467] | 0.170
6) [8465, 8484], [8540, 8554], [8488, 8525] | -0.150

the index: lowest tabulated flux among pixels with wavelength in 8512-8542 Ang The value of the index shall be 14.5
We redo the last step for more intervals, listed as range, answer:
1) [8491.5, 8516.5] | 14.2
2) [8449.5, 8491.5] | 13.9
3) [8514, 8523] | 17.4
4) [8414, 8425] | 14.4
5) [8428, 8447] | 14.6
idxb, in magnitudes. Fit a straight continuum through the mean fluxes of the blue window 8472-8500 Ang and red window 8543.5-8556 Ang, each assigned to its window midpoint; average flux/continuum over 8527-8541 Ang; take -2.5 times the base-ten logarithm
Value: 0.118 mag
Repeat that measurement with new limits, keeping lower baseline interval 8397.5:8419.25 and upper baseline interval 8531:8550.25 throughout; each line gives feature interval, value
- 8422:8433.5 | -0.07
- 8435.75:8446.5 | 0.03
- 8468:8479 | -0.10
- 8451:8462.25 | -0.02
